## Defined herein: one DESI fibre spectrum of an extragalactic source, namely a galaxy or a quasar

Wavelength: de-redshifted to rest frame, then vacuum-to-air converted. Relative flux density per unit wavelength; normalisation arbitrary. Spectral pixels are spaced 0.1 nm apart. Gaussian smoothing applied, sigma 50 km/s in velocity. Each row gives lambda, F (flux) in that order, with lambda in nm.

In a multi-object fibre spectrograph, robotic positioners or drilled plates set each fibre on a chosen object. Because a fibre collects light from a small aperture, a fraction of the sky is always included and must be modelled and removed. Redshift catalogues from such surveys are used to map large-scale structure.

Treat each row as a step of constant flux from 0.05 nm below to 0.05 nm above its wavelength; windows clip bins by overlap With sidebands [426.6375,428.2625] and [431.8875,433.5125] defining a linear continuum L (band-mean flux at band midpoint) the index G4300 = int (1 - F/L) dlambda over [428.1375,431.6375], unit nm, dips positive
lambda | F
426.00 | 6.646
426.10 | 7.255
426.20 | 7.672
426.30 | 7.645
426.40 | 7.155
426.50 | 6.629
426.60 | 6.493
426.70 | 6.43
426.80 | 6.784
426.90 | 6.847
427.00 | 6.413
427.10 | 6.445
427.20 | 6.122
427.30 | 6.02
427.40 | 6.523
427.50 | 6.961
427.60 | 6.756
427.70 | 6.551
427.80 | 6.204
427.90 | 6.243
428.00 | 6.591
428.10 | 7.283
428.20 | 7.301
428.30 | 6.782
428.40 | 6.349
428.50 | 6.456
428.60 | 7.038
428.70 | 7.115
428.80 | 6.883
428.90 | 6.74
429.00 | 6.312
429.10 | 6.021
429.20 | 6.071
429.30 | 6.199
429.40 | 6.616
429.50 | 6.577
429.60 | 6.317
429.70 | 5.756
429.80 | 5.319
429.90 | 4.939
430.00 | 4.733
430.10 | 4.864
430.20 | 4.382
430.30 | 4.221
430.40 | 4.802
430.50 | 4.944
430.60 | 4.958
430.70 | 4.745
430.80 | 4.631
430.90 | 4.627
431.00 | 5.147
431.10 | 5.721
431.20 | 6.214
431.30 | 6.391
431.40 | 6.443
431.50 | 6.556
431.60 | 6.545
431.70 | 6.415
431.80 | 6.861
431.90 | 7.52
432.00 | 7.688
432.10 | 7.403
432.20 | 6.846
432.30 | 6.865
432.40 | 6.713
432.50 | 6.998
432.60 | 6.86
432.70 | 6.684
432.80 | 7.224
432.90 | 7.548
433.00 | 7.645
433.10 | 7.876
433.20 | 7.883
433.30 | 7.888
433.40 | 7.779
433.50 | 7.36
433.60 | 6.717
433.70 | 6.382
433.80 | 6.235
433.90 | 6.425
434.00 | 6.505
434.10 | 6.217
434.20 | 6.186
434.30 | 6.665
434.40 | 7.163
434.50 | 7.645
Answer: 0.54 nm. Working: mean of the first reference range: 6.59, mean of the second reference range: 7.34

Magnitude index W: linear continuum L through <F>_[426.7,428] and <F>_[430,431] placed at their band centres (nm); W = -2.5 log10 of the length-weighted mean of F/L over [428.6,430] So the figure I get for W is -0.15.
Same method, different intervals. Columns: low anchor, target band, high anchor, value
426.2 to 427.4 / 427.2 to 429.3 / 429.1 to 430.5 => -0.089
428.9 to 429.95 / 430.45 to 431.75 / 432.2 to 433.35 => 0.182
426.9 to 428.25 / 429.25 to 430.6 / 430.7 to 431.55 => 0.122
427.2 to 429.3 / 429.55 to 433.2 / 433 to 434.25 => 0.119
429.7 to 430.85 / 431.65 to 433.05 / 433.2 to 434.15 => -0.168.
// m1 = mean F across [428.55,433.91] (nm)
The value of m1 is 6.33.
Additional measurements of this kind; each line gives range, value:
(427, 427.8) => 6.46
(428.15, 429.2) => 6.67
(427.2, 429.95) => 6.44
